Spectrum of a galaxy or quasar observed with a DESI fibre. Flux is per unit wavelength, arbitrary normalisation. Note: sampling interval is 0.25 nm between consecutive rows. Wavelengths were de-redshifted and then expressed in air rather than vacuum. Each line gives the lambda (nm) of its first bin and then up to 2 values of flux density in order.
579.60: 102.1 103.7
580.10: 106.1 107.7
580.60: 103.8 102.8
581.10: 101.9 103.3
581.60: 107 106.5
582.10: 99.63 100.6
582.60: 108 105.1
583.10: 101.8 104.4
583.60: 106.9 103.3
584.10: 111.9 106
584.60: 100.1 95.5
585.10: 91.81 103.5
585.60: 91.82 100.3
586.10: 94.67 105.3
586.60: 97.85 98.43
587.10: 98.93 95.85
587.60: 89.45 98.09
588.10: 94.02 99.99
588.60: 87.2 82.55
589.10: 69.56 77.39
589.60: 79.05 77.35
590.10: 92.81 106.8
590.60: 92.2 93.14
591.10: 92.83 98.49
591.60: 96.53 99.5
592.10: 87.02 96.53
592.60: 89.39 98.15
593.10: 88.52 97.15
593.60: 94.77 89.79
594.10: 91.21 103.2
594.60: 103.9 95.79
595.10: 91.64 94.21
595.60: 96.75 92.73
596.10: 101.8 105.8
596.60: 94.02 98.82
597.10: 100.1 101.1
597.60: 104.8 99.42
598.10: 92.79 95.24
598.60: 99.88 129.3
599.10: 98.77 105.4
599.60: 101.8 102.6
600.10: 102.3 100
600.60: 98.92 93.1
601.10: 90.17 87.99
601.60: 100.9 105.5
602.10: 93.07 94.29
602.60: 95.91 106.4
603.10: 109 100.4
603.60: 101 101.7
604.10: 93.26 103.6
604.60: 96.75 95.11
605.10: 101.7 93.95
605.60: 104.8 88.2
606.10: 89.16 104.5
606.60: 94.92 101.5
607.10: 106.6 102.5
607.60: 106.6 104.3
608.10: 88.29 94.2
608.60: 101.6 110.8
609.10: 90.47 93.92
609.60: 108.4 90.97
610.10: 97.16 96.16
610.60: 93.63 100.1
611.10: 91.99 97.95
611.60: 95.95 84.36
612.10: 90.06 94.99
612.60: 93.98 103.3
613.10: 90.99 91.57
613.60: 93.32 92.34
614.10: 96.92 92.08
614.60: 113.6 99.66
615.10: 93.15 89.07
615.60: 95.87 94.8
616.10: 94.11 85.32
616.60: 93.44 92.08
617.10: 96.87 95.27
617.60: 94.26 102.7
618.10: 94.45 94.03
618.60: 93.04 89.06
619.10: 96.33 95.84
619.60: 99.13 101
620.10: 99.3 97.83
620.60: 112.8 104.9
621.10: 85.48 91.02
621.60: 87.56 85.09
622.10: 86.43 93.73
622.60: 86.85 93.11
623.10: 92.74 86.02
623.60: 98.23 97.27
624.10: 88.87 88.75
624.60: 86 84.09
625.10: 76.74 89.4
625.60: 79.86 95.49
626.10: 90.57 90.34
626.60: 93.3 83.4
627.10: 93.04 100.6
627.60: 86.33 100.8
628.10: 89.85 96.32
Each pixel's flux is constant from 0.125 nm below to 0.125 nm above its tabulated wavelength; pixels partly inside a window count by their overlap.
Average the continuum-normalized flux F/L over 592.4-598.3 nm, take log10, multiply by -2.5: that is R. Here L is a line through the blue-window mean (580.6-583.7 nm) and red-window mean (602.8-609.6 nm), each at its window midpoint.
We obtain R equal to 0.05 mag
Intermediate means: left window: 104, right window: 99.5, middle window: 96.8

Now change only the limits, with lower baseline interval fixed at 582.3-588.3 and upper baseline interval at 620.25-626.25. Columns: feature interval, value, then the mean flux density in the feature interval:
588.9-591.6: 0.124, 88.2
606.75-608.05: -0.096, 103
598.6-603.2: -0.050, 101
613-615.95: -0.028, 95.3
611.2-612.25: 0.017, 92.1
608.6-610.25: -0.052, 98.8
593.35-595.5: 0.025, 95.7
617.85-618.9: -0.025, 94.1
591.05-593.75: 0.044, 94.4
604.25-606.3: -0.019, 96.9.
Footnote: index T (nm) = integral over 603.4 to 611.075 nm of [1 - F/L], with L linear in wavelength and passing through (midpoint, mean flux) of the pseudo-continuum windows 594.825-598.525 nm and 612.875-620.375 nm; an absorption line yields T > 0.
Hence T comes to -0.16 nm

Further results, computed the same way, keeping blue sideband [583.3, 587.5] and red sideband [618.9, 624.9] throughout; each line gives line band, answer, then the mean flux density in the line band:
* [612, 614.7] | -0.019 nm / 95.6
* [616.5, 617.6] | -0.002 nm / 94.4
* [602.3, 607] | -0.110 nm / 98.9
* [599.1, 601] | -0.056 nm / 100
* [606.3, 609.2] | -0.136 nm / 101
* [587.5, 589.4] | 0.229 nm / 87.6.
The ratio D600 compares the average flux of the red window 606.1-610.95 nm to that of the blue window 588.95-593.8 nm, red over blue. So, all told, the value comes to 1.1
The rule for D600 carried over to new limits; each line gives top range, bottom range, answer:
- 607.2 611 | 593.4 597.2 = 1.02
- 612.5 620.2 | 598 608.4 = 0.96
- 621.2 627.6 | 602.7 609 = 0.89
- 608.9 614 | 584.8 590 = 1.03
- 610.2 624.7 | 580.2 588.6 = 0.93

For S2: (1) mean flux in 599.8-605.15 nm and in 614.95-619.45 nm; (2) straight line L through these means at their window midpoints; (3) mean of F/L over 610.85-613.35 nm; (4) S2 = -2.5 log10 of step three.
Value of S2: 0.02 mag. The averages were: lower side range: 98.7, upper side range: 93.9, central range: 93.9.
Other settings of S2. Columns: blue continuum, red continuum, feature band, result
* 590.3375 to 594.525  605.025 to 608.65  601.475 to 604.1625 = -0.03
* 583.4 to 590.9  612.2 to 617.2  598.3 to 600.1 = -0.11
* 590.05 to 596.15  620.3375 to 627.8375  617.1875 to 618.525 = -0.05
